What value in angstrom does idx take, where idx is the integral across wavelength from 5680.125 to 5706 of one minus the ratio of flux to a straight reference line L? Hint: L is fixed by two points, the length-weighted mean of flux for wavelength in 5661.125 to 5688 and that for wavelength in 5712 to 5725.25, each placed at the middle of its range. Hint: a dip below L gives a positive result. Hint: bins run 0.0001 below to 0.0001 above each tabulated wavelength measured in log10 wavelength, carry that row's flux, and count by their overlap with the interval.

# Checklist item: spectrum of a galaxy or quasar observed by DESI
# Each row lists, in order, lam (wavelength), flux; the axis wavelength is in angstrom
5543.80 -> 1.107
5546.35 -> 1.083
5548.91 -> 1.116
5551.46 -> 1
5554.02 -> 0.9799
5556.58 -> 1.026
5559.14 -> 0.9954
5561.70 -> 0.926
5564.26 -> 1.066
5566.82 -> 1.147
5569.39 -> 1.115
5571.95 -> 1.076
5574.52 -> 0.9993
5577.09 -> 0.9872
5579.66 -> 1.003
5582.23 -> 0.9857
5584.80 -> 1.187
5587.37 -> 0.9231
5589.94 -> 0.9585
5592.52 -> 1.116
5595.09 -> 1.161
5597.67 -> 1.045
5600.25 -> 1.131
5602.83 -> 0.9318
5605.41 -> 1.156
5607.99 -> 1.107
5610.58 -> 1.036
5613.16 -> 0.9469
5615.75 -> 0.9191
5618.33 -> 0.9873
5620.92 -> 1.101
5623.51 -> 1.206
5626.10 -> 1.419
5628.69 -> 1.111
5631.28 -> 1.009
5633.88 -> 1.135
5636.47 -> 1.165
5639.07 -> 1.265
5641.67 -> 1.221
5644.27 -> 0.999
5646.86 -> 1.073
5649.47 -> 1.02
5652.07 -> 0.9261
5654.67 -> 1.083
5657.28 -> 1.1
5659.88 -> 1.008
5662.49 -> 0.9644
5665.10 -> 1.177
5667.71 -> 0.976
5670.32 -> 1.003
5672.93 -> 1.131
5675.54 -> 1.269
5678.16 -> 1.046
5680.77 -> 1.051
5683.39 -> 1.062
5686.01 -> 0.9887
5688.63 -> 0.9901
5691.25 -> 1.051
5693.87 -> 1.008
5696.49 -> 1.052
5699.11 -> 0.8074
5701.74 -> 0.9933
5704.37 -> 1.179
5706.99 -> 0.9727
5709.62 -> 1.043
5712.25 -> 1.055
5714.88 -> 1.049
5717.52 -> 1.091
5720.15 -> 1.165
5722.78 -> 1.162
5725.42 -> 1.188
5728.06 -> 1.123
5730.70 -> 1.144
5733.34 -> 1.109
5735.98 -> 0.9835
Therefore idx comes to 1.6 angstrom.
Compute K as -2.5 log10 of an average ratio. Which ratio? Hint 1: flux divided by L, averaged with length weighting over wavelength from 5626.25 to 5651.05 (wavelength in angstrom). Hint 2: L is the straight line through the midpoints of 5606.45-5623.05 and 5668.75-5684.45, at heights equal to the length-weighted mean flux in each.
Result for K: -0.07 mag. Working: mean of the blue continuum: 1.03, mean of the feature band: 1.12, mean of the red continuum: 1.09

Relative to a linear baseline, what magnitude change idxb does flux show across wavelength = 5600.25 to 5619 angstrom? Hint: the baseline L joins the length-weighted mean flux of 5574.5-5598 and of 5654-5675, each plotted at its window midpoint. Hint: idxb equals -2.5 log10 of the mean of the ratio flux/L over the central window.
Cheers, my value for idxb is 0.026 mag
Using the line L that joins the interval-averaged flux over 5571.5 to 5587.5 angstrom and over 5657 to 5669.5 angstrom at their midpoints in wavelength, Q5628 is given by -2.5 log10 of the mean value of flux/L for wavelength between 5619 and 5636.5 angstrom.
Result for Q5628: -0.122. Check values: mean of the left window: 1.03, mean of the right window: 1.04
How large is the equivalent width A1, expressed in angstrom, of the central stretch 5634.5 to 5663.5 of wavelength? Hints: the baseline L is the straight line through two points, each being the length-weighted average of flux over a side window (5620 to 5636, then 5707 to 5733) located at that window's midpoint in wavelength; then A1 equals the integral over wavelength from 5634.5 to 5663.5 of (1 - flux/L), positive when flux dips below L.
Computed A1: 1.9 angstrom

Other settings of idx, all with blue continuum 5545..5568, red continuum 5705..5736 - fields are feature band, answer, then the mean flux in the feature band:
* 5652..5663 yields 0.5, 1.03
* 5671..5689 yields 0.1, 1.08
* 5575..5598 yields 0.2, 1.04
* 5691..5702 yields 1.1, 0.975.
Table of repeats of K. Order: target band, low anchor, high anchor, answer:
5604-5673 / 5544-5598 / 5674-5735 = -0.026 mag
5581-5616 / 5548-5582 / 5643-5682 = -0.008 mag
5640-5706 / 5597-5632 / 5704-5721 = 0.028 mag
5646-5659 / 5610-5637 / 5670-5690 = 0.045 mag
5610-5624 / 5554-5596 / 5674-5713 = 0.017 mag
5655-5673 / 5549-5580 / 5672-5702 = -0.011 mag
